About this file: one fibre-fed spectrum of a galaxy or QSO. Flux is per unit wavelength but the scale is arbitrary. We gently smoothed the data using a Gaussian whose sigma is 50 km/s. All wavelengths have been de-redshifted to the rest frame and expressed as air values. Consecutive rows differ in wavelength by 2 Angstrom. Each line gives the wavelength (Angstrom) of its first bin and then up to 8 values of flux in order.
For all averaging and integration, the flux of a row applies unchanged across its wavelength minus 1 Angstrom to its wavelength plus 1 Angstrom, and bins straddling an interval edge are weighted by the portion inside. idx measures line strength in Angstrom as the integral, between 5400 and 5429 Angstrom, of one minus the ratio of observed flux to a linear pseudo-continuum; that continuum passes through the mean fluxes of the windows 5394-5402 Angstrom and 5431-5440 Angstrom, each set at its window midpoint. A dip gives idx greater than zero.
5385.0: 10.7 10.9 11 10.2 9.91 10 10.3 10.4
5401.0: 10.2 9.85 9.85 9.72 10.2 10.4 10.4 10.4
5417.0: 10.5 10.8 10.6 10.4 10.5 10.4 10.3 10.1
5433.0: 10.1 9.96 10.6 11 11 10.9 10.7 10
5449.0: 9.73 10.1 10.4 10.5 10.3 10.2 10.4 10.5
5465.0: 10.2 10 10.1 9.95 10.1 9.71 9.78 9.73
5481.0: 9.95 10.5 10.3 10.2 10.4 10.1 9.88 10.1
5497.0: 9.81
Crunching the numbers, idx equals 0.0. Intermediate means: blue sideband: 10.2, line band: 10.3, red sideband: 10.4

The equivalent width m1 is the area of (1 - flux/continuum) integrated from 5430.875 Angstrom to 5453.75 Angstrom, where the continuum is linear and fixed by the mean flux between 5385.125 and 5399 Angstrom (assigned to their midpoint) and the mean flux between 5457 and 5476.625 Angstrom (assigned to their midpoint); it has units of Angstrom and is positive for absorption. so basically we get -0.4 Angstrom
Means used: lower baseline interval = 10.4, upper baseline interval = 10.1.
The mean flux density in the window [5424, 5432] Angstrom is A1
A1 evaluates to 10.3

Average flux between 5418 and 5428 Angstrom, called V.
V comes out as 10.5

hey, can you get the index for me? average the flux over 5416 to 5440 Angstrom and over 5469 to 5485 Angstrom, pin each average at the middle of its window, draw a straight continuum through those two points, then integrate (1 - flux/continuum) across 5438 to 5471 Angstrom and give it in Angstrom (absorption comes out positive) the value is -0.5 Angstrom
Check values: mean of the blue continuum 10.4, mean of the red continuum 9.99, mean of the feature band 10.4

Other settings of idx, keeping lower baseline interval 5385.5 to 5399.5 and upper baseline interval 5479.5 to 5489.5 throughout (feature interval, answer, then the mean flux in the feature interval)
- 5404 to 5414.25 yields 0.2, 10.1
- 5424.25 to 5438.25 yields 0.1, 10.3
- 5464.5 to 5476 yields 0.3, 10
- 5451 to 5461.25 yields 0.0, 10.3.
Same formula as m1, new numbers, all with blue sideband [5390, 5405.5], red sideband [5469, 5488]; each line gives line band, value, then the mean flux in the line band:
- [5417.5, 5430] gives -0.5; 10.5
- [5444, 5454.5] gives -0.2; 10.2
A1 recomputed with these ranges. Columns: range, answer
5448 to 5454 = 10.1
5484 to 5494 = 10.2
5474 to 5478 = 9.75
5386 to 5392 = 10.7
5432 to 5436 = 10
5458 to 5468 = 10.3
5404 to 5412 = 10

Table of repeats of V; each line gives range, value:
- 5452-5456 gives 10.4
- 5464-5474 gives 10.1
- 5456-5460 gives 10.2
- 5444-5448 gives 10.3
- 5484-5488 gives 10.2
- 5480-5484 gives 10.2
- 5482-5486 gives 10.4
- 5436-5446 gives 10.8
